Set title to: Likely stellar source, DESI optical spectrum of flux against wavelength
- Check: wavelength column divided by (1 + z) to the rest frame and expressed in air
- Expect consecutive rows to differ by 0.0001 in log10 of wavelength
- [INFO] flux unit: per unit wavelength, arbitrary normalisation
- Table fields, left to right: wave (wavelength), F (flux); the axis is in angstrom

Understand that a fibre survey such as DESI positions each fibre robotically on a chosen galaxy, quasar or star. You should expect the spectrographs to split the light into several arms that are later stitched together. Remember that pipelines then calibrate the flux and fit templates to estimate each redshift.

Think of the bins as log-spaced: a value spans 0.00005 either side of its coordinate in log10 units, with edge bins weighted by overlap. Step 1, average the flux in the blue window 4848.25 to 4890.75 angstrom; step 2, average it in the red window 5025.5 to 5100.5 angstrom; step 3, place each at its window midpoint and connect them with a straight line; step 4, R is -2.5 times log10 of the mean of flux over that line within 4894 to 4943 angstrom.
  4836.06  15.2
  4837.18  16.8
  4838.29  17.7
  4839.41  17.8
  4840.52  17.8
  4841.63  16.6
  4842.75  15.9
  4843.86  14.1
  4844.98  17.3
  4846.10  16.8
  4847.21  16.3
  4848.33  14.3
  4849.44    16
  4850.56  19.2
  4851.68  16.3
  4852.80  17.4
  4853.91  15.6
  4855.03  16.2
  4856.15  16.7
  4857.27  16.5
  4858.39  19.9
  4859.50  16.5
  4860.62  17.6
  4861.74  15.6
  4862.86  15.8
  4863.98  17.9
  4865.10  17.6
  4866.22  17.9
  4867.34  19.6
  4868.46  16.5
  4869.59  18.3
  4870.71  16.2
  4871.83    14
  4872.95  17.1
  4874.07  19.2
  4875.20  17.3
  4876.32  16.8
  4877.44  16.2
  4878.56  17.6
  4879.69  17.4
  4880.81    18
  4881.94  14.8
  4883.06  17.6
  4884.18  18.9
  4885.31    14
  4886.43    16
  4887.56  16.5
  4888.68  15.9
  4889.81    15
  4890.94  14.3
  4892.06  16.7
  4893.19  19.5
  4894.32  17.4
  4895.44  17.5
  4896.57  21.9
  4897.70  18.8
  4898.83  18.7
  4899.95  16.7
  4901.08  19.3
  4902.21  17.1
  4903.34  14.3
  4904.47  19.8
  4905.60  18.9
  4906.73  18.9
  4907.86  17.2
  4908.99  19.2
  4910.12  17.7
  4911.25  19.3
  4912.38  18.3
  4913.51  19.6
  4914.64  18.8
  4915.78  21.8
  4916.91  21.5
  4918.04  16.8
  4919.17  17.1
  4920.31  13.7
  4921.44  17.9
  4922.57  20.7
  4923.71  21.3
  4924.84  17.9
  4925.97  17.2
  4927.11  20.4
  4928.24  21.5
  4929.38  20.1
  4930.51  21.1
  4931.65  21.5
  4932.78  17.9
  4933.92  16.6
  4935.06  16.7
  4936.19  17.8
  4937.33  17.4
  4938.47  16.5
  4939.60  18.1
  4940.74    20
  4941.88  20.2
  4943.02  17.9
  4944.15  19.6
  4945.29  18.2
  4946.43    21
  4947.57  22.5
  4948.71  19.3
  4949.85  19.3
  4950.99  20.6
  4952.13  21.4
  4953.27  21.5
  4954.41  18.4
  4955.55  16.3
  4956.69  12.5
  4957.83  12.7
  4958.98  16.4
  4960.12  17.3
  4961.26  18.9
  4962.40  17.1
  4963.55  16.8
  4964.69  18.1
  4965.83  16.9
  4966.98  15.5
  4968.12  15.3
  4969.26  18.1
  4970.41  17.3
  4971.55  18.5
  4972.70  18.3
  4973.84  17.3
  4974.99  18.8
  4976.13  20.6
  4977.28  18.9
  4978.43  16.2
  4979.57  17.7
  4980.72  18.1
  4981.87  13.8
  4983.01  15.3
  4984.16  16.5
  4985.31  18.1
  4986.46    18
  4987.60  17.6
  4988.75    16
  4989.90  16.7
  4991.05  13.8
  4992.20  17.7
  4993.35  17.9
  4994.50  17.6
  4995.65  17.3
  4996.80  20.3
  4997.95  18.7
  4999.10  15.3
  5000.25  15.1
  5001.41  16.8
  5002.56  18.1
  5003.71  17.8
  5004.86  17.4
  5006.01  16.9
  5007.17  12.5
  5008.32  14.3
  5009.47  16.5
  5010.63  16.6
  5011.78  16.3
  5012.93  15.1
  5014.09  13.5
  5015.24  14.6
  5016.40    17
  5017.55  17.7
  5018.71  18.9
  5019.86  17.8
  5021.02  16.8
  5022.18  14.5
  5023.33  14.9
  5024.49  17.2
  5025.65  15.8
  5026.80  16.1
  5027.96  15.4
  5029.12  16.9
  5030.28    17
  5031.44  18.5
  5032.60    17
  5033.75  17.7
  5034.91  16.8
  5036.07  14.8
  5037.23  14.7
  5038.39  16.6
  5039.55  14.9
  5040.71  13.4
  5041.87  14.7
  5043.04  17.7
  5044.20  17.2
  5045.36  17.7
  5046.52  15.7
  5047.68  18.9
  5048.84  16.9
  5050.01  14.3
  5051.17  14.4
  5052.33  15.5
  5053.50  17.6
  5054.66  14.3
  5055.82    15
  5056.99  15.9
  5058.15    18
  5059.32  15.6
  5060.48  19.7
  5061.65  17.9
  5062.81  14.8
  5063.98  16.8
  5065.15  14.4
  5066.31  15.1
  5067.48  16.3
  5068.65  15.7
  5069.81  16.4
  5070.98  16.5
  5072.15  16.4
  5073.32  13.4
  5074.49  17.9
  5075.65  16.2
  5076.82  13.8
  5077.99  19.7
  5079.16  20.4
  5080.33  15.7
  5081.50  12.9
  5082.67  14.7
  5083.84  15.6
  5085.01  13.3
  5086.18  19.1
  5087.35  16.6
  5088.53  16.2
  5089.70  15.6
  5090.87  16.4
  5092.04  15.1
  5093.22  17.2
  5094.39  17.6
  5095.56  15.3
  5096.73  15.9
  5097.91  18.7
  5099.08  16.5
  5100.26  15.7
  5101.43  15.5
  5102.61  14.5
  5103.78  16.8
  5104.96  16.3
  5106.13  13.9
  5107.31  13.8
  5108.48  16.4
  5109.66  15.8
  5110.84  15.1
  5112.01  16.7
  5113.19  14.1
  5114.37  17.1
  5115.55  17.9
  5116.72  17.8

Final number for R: -0.12 mag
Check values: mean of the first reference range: 16.8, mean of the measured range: 18.6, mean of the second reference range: 16.2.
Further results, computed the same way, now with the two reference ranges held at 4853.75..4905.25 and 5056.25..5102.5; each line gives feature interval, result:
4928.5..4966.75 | -0.094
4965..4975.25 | -0.036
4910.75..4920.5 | -0.105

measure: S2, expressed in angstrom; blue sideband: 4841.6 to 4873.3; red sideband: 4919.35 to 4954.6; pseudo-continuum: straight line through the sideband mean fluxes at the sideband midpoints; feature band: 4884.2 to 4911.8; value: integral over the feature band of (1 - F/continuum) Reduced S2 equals 0.7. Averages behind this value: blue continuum 16.7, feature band 17.5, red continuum 19.2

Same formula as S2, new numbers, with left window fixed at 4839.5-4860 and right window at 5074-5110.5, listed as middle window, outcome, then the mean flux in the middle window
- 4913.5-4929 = -2.4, 19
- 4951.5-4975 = -1.3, 17.3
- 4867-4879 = -0.4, 17.1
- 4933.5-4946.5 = -1.4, 18.3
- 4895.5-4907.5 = -1.3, 18.4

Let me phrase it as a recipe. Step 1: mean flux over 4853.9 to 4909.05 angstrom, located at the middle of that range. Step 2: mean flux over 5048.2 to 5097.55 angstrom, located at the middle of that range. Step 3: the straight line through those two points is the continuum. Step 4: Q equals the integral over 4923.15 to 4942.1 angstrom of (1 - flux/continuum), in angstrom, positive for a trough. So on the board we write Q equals -2.2 angstrom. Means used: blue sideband 17.3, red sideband 16.1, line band 18.9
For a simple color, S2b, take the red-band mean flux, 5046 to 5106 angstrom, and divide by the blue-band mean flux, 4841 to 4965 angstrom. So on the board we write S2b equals 0.91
